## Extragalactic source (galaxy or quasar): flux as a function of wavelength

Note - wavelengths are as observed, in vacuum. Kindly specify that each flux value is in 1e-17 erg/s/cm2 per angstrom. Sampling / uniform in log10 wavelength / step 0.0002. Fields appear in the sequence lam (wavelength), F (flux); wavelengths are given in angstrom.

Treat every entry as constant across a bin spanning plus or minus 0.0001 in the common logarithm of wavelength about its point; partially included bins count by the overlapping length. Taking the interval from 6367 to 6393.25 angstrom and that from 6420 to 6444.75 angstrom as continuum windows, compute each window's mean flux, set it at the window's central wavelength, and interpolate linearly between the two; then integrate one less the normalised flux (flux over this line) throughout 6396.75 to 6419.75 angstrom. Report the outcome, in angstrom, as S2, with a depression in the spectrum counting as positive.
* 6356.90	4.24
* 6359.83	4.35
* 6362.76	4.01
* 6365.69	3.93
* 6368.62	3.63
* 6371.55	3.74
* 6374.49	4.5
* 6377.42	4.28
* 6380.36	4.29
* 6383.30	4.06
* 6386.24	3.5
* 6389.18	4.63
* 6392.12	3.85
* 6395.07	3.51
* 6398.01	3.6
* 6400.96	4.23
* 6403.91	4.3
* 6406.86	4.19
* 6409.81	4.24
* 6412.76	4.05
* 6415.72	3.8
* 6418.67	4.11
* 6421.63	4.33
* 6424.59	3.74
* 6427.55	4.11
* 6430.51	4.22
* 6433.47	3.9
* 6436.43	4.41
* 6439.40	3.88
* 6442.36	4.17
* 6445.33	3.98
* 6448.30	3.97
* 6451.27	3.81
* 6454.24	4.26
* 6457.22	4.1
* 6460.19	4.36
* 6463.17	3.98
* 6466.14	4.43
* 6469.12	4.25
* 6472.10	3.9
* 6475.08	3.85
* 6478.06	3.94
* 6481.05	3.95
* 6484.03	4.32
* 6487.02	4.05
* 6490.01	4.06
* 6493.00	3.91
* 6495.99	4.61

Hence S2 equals 0.0 angstrom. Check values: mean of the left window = 4.06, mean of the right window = 4.09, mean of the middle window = 4.07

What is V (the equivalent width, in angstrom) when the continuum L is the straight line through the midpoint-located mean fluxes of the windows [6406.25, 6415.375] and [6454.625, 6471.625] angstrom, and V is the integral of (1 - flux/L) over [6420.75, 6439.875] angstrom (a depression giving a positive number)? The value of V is 0.3 angstrom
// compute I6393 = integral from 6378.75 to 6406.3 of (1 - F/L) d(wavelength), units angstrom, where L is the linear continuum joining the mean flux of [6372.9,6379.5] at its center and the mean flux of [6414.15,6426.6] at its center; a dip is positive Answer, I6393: 1.47 angstrom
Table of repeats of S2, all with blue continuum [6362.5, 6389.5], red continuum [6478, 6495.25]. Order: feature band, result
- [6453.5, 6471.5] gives -0.7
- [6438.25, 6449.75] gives 0.2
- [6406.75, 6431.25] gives -0.2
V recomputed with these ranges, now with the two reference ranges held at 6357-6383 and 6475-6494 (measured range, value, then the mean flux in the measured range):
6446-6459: 0.02 angstrom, 4.04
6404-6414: -0.27 angstrom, 4.18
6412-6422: 0.06 angstrom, 4.04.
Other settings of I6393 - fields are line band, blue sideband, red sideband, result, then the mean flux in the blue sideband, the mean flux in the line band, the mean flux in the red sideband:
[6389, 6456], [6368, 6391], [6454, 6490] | 0.9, 4.09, 4.04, 4.11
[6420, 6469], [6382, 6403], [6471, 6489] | -1.7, 3.92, 4.11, 4.01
